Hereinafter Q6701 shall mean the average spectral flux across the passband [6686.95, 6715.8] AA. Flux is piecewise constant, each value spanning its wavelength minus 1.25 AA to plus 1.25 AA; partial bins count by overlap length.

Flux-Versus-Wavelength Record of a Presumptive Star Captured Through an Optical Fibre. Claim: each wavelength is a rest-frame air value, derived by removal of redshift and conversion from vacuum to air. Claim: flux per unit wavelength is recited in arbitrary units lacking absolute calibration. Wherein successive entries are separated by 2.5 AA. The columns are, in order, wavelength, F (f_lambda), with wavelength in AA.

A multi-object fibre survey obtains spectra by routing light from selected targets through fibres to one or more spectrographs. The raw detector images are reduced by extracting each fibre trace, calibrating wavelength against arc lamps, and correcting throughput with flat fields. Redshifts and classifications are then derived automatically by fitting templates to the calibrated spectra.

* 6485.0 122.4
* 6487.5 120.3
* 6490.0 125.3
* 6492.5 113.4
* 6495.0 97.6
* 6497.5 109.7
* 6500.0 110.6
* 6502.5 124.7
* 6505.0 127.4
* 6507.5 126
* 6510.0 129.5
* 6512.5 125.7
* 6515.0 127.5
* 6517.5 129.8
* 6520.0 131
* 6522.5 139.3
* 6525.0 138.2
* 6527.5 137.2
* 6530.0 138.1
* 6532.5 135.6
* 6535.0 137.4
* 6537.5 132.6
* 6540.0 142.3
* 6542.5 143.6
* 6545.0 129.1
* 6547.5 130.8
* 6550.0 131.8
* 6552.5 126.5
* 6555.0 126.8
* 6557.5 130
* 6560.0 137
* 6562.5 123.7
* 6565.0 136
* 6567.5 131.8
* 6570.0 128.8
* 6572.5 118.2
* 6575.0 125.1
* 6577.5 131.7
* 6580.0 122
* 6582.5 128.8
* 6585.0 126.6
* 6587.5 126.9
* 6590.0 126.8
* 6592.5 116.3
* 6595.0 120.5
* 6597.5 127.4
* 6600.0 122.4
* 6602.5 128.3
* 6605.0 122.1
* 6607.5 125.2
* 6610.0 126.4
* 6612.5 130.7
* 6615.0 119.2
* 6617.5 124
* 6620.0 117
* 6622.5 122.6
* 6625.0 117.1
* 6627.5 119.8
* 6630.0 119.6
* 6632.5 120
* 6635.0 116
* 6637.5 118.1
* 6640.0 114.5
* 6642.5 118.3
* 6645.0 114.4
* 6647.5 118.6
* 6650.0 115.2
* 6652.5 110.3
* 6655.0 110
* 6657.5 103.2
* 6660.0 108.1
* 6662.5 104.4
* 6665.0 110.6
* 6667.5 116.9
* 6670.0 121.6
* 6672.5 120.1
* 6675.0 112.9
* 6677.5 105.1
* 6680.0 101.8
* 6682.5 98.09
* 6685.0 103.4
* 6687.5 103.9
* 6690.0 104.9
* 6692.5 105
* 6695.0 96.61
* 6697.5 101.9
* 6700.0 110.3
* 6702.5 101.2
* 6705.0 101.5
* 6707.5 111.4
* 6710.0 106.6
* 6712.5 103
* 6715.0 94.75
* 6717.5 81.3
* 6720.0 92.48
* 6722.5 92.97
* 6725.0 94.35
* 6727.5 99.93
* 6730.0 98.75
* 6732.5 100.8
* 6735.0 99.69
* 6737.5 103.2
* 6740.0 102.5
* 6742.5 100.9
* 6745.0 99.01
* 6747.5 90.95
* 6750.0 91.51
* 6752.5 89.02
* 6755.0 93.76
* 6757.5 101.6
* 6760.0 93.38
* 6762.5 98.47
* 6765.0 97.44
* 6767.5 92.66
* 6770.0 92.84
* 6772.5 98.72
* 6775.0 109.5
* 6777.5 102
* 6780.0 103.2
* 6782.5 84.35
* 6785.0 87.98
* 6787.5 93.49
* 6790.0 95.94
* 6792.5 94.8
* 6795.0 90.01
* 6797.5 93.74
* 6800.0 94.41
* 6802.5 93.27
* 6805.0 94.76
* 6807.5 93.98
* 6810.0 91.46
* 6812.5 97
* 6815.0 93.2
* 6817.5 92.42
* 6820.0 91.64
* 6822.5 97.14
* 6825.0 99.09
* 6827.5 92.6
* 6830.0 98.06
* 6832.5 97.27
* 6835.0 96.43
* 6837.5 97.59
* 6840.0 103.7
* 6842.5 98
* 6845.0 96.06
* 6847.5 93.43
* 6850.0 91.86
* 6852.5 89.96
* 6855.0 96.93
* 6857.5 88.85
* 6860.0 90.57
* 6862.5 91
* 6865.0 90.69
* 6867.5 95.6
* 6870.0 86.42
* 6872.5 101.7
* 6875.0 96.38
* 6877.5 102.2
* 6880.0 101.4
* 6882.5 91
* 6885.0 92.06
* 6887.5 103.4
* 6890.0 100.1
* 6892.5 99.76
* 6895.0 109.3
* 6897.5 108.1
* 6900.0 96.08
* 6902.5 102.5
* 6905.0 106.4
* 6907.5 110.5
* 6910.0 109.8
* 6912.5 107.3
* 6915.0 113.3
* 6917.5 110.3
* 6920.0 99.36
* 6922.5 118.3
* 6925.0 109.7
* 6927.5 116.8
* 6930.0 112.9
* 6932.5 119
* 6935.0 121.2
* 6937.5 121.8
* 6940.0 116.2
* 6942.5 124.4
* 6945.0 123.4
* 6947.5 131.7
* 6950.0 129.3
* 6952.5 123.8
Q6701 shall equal 104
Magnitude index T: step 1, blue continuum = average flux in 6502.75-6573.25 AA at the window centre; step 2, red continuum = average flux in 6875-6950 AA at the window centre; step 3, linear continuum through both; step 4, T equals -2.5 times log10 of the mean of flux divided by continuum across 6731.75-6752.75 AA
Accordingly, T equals 0.22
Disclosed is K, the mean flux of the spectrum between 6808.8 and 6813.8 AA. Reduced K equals 94.2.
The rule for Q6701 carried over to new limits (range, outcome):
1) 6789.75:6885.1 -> 94.7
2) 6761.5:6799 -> 95.6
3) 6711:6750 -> 96.9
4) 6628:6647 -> 117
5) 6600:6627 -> 123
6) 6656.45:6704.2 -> 107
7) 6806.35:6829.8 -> 94.5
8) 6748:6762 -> 93.9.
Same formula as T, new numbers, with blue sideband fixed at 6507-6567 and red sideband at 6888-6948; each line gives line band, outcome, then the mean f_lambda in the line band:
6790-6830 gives 0.24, 94.2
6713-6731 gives 0.29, 93.8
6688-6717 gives 0.20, 103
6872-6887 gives 0.17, 97.5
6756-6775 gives 0.23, 97.3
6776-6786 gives 0.25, 94.9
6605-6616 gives 0.03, 125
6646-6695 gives 0.15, 109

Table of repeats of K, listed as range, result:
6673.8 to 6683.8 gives 104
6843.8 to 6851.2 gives 93.8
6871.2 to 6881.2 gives 100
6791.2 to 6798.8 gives 92.9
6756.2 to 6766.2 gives 97.7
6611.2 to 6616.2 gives 125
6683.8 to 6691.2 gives 104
